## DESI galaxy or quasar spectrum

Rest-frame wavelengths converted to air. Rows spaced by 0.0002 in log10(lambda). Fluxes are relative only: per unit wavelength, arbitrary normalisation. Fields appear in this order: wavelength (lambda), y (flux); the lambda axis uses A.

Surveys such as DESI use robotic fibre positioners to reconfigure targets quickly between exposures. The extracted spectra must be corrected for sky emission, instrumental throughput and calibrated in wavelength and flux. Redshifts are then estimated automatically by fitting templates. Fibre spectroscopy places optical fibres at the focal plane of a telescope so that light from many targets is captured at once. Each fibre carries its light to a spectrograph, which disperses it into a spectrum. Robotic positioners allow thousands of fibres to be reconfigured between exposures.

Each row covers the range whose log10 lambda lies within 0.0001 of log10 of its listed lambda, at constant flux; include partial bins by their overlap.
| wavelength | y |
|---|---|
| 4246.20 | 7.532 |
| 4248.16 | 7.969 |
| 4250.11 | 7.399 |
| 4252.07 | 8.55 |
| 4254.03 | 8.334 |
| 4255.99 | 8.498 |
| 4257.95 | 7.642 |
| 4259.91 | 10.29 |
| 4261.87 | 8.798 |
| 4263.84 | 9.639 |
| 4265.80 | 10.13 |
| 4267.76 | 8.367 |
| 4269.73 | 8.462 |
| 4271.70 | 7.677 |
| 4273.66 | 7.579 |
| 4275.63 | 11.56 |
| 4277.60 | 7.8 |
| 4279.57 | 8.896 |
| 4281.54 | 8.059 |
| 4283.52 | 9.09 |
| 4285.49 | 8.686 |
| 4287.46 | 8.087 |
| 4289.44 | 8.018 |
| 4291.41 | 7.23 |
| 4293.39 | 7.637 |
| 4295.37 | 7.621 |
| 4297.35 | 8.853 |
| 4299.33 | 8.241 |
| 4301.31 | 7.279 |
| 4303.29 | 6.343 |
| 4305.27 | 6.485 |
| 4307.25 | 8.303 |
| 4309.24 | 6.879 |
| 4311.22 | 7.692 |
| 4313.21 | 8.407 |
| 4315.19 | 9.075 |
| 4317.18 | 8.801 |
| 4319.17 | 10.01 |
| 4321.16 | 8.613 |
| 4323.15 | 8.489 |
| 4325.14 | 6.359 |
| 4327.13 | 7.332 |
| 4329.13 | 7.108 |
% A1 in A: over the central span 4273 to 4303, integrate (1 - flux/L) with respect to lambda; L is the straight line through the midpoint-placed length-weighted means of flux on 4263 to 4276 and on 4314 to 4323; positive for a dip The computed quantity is 2.4 A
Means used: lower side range 8.94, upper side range 9.05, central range 8.27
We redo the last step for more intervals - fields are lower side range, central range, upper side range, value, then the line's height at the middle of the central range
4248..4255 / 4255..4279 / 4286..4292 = -2.6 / 8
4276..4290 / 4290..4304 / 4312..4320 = 1.8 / 8.73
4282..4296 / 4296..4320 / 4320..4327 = -0.3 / 7.93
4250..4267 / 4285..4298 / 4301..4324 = 0.6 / 8.37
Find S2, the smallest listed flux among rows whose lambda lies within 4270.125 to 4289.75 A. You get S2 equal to 7.579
